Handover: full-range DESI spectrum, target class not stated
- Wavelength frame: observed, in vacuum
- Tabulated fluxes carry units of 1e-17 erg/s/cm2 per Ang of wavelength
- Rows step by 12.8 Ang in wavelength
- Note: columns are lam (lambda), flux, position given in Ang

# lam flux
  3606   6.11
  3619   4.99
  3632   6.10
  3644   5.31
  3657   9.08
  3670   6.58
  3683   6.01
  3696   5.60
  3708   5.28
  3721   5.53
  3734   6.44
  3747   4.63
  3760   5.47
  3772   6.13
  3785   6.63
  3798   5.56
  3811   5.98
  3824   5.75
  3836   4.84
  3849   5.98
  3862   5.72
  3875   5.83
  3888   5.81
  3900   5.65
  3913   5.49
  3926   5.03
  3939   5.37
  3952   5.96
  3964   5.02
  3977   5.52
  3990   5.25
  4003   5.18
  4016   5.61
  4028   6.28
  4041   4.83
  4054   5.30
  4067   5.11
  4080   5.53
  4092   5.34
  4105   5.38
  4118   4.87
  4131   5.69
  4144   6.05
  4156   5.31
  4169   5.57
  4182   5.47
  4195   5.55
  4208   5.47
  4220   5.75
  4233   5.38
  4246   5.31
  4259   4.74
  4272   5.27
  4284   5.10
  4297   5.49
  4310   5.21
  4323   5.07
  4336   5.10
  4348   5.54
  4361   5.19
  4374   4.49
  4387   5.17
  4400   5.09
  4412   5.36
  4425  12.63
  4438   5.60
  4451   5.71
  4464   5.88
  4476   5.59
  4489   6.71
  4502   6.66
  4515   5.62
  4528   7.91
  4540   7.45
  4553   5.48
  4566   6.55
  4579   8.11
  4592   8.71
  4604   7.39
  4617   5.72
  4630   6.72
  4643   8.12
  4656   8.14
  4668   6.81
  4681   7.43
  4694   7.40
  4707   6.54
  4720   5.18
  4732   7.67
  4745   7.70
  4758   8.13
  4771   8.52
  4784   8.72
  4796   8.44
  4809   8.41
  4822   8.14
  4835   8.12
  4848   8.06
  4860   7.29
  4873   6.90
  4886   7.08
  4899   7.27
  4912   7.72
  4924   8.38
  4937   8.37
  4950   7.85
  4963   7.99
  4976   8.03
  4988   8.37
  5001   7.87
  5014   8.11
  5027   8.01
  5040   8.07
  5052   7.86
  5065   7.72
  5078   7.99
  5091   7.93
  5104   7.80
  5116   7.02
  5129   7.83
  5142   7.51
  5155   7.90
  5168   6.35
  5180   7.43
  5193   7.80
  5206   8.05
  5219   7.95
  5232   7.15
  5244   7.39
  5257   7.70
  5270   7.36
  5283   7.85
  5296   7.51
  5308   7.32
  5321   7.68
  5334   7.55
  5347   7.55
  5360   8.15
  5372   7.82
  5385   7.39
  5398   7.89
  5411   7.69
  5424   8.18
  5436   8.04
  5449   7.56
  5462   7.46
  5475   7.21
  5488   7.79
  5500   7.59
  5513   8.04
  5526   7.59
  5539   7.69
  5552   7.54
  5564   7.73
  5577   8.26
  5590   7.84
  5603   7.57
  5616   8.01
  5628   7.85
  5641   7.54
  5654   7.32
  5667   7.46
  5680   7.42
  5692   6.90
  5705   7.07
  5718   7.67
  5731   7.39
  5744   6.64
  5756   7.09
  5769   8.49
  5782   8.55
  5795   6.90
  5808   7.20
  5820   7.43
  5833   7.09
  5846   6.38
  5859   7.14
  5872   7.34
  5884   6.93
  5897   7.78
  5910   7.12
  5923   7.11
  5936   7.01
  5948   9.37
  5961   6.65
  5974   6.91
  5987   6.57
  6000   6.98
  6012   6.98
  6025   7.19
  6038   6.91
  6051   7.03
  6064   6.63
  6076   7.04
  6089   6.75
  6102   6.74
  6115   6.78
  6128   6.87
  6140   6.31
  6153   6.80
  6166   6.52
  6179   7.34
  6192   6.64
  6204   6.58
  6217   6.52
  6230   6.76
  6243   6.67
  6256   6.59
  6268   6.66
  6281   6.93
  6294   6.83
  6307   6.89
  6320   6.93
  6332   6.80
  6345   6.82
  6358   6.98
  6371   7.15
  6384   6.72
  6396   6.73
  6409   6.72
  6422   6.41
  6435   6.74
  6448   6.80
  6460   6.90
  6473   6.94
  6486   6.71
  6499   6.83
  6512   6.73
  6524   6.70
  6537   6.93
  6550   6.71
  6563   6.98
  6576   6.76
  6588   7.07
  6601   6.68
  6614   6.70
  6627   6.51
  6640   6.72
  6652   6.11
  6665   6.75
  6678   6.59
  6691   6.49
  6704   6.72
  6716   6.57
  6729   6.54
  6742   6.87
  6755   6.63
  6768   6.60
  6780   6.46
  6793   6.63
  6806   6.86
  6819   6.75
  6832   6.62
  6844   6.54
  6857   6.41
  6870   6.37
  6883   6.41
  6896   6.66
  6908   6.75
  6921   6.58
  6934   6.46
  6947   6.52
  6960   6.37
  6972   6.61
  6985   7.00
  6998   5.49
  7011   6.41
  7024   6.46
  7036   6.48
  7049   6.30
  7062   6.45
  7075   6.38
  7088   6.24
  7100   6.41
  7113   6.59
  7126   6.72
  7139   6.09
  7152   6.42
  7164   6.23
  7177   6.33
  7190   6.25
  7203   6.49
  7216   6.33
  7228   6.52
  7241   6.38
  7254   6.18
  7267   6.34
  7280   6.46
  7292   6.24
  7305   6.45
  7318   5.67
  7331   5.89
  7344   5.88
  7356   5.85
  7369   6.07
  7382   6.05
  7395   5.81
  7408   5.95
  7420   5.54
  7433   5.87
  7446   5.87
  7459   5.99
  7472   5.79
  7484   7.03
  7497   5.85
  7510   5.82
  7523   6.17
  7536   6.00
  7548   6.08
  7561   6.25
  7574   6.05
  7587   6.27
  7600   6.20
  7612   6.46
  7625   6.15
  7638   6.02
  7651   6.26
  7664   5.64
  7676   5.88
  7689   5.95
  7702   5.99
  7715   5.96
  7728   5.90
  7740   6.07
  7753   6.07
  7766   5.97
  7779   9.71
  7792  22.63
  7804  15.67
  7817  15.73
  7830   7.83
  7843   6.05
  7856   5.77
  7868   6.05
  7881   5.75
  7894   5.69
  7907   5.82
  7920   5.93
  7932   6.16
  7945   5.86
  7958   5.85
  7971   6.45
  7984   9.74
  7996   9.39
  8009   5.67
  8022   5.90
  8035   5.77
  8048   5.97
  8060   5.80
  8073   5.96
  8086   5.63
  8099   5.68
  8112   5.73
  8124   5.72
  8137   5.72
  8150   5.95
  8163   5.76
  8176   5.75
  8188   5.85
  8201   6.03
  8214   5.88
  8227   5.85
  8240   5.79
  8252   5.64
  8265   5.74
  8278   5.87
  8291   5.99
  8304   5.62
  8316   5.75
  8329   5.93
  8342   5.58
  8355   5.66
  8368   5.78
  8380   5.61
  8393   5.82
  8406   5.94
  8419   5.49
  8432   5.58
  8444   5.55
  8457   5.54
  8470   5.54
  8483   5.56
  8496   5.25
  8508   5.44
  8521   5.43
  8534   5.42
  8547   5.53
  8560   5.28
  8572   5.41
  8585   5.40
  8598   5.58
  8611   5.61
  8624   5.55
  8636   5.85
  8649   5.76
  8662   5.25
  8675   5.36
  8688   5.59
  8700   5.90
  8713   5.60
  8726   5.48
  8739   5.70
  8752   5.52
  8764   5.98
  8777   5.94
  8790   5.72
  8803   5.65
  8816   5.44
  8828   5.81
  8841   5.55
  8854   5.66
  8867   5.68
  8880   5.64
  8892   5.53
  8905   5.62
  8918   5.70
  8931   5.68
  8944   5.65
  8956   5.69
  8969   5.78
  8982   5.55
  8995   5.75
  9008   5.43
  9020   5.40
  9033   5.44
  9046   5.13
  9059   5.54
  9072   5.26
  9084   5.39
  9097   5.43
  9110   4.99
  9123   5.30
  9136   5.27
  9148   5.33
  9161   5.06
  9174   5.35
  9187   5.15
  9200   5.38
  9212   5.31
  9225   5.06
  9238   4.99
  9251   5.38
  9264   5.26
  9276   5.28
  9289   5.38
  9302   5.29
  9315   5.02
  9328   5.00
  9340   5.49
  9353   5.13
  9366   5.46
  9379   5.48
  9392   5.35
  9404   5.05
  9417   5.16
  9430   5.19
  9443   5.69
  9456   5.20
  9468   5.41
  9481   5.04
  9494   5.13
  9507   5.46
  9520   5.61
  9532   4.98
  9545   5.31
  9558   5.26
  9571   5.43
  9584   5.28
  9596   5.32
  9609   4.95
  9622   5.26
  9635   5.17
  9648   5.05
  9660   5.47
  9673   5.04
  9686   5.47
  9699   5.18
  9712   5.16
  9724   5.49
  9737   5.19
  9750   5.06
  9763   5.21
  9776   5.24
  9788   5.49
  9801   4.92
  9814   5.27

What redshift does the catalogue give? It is 0.19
